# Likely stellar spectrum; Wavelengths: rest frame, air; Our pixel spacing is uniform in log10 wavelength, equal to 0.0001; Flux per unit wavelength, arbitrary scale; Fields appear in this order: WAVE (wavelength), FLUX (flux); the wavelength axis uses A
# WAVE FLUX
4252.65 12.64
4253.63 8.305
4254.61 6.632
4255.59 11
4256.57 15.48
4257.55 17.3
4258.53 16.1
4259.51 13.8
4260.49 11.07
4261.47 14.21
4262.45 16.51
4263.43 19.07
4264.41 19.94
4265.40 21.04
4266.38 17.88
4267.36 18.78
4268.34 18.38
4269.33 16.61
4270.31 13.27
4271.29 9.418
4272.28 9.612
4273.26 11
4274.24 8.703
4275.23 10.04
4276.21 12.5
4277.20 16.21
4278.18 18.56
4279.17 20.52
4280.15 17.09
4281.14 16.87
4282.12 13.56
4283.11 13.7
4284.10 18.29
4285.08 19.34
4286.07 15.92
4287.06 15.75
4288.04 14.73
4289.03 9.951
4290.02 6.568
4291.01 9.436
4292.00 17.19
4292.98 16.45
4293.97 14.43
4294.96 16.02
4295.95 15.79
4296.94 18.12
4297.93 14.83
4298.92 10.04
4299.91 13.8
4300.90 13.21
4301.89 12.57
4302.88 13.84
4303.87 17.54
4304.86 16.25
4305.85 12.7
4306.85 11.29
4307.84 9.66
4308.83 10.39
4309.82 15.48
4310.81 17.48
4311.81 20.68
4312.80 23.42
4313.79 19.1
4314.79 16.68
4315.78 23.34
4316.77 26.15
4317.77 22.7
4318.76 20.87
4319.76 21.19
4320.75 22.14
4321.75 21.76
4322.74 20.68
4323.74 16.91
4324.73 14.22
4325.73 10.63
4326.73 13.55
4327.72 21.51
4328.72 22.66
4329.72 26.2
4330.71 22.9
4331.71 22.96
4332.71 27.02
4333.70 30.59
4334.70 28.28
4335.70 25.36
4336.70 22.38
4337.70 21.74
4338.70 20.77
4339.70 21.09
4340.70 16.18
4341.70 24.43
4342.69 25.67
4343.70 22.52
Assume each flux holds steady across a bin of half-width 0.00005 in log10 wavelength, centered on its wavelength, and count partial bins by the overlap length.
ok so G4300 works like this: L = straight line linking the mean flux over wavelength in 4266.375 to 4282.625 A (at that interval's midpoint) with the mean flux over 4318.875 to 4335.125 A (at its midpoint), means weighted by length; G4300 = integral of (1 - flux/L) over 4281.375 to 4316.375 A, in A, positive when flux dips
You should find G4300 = 5.14 A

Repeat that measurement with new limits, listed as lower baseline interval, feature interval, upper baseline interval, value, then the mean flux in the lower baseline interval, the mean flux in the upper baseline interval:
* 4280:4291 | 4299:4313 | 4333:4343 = 2.73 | 14.4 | 23.7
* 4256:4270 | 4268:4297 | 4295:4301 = 2.03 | 16.8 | 14.5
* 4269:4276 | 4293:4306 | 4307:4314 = 0.08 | 11.2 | 16.3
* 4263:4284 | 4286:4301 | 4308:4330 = 2.84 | 15.4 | 19.2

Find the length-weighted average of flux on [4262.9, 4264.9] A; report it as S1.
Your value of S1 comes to 19.5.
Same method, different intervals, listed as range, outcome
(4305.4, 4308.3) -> 11.2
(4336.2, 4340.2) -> 21.5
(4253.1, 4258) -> 11.7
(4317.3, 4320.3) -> 21.6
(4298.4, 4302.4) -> 12.4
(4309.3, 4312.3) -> 17.8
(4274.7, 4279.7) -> 15.5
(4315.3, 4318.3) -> 24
